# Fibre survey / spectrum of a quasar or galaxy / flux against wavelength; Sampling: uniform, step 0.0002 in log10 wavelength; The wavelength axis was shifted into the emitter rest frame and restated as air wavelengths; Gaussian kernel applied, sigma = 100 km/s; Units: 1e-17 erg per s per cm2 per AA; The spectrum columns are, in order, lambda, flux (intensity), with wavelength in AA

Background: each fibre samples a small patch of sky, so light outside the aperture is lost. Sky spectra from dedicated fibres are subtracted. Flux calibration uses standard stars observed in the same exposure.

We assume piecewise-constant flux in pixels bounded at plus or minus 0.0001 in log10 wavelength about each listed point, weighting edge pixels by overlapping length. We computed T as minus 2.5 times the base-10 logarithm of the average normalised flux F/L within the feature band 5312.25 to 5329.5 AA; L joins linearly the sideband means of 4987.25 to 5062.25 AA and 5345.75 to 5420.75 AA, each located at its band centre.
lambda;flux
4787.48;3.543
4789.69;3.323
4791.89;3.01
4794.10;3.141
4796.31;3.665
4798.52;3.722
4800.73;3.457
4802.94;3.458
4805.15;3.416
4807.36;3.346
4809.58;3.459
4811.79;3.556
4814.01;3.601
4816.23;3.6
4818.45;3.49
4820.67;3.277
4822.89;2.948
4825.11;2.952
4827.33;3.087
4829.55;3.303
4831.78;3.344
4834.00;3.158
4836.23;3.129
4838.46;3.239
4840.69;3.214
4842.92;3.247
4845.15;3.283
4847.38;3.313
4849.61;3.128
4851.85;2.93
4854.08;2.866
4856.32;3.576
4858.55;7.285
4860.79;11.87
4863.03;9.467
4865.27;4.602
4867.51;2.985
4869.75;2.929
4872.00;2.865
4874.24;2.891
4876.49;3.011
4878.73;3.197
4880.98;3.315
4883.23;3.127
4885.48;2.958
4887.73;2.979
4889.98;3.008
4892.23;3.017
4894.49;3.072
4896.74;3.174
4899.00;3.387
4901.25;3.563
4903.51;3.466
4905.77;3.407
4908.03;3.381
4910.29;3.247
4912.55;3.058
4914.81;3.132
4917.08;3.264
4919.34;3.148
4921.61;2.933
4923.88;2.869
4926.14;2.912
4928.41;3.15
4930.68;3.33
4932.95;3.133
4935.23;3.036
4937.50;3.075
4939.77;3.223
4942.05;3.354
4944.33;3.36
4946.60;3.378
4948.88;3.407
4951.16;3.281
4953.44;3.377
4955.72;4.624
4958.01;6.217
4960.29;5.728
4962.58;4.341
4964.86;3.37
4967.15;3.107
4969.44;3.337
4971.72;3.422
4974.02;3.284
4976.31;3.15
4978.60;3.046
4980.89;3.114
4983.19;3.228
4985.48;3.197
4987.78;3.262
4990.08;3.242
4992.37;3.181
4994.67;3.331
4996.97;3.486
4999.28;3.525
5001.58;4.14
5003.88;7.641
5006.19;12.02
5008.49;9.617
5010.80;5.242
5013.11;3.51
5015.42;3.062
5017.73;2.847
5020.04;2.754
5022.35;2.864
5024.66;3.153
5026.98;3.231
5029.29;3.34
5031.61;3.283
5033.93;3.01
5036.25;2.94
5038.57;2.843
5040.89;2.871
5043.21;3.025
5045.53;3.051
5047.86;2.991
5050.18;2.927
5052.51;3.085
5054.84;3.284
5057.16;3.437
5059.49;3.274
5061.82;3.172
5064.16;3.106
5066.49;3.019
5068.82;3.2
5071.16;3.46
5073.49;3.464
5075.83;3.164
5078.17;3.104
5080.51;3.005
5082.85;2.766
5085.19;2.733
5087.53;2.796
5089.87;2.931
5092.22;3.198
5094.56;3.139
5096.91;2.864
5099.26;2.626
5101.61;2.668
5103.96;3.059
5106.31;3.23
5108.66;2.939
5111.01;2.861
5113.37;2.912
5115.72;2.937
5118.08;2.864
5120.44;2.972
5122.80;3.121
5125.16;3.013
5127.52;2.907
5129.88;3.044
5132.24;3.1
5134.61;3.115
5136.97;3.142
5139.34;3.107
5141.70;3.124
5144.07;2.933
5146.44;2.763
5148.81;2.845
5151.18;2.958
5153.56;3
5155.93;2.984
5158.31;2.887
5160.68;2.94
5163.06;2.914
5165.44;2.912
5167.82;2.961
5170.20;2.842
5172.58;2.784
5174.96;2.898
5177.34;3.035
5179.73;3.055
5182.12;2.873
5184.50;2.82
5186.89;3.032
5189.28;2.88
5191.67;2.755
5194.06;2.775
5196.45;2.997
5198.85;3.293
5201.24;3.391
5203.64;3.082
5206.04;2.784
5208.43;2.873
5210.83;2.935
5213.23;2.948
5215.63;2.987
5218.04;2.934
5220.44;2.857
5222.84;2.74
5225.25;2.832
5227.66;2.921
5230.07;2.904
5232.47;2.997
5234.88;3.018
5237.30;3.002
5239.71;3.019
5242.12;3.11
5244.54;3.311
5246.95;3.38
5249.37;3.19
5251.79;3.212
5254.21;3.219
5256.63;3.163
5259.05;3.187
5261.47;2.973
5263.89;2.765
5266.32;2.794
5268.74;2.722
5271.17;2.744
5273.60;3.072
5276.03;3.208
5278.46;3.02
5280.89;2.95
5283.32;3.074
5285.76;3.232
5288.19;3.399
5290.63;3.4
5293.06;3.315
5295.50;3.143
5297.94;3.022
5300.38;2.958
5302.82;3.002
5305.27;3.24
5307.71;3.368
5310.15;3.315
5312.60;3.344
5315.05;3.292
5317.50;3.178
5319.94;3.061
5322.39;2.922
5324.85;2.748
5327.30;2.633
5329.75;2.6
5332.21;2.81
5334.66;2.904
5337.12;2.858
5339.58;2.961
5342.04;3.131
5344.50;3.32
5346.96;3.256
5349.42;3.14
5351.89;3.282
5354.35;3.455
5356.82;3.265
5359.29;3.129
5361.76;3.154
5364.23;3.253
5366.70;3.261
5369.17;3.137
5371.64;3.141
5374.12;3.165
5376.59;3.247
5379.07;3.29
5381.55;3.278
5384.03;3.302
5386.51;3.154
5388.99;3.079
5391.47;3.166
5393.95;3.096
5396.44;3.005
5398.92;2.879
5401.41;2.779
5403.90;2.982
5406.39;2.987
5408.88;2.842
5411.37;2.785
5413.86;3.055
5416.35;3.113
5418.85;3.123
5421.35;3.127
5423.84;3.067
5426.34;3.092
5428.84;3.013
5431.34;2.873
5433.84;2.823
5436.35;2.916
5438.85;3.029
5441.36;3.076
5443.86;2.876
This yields 0.09 mag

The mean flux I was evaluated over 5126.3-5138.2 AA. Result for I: 3.06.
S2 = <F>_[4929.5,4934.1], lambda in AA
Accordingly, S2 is 3.23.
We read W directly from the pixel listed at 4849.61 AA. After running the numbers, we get 3.128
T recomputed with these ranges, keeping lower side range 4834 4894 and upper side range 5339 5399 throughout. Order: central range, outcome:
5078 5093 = 0.22 mag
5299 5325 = 0.04 mag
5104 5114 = 0.18 mag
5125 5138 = 0.15 mag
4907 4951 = 0.19 mag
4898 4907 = 0.11 mag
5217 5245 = 0.14 mag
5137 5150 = 0.18 mag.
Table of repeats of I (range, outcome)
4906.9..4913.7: 3.23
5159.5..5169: 2.93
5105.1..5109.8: 3.09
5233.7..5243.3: 3.04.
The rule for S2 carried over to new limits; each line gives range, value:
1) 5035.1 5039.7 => 2.89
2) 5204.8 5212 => 2.87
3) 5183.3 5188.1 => 2.93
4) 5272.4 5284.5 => 3.07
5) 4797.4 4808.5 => 3.48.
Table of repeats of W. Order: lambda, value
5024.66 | 3.153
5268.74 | 2.722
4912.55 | 3.058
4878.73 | 3.197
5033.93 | 3.01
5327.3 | 2.633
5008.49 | 9.617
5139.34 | 3.107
